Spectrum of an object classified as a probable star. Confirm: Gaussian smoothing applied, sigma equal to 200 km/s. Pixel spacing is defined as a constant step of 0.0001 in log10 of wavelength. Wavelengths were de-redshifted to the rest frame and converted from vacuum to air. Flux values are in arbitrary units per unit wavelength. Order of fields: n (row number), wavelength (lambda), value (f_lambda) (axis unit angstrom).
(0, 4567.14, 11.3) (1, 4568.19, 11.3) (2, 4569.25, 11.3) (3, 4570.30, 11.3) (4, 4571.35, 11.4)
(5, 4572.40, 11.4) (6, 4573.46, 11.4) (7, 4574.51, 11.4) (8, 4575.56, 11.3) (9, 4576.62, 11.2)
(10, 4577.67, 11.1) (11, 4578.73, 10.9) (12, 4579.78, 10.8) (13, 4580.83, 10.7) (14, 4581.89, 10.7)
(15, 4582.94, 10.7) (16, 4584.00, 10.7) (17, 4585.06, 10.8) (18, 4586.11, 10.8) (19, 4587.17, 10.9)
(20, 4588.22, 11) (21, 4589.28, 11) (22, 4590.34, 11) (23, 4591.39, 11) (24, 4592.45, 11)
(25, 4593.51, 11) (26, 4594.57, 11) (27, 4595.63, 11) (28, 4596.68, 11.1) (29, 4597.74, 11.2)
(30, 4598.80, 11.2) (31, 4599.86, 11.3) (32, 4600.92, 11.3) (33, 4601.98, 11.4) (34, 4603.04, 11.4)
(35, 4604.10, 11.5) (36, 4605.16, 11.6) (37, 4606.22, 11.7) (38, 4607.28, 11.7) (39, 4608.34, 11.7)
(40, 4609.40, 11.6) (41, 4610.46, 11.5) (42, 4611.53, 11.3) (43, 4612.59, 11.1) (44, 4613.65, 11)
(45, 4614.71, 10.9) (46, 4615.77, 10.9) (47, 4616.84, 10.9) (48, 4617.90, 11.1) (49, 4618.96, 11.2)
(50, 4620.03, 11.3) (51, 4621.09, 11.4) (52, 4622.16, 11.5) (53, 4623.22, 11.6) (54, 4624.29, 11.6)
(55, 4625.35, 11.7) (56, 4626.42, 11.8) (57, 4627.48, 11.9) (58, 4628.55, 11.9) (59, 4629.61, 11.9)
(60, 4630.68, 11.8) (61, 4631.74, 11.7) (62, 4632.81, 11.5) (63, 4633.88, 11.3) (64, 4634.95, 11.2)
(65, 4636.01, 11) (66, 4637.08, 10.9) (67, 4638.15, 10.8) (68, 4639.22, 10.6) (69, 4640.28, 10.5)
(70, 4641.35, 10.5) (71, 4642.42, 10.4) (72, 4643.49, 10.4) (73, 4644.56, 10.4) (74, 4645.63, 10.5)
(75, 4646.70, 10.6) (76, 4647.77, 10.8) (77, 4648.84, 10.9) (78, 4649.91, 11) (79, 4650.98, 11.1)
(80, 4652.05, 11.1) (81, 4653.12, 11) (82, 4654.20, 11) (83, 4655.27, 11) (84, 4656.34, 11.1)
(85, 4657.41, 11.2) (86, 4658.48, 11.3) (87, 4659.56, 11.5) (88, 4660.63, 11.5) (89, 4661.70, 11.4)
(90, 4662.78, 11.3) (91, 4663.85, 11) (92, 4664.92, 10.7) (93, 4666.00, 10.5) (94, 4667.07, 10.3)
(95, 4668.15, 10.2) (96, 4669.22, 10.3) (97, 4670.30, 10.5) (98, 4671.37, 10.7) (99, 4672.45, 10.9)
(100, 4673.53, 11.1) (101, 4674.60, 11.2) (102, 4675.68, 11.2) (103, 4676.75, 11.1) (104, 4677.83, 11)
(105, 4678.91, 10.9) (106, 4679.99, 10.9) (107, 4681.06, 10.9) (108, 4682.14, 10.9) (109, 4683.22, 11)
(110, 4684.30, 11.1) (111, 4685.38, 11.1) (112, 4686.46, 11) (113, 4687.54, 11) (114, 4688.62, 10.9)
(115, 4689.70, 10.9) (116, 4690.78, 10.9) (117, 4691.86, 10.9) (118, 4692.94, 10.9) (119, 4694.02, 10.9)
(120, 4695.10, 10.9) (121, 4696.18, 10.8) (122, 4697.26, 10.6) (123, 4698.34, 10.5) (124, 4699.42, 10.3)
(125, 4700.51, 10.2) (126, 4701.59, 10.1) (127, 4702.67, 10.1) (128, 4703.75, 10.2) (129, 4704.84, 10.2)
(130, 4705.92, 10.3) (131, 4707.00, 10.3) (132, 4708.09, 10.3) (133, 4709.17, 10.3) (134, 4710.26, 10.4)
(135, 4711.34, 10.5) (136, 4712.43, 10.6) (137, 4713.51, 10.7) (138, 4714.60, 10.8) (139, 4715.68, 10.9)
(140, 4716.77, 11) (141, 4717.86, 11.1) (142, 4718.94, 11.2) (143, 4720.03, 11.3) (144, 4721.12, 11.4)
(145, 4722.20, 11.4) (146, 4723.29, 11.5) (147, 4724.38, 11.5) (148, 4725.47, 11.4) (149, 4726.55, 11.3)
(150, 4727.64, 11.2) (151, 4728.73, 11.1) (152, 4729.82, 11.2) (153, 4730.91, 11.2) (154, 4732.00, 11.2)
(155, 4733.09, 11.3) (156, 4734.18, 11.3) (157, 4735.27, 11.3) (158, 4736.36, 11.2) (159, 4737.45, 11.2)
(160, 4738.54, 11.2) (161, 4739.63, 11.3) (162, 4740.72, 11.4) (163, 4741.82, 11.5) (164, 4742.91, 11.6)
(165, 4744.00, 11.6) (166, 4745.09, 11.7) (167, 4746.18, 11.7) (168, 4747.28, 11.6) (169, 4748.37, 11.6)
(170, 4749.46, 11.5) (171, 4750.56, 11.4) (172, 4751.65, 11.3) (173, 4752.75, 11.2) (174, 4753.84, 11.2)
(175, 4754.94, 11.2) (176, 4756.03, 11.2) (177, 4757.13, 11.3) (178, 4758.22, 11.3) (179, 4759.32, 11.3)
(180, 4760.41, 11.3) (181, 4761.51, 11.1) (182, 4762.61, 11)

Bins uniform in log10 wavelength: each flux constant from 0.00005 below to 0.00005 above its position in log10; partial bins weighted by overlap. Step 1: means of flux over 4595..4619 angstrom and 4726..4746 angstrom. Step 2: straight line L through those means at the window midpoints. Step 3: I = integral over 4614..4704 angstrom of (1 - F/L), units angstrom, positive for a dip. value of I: 2.68 angstrom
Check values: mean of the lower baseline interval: 11.3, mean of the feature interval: 11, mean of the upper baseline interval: 11.3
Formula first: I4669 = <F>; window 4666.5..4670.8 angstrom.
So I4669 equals 10.3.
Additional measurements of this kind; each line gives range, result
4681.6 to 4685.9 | 11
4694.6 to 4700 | 10.6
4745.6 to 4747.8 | 11.6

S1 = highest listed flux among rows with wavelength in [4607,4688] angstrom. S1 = 11.9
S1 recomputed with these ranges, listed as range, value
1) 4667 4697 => 11.2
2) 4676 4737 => 11.5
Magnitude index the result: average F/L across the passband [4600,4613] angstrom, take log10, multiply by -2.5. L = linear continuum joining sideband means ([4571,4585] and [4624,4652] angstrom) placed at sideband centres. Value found -0.04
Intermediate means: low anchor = 11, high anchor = 11.1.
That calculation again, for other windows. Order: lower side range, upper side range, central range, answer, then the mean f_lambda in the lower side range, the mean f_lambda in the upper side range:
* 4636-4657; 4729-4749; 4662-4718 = 0.03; 10.8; 11.4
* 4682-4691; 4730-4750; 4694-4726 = 0.04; 11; 11.4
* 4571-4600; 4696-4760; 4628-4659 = 0.00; 11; 11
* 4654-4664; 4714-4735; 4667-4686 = 0.04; 11.3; 11.2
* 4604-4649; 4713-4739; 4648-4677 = 0.02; 11.2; 11.2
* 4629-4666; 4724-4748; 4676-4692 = 0.02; 11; 11.4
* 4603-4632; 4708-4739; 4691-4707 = 0.07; 11.5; 11.1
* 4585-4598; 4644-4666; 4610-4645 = -0.02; 11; 11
